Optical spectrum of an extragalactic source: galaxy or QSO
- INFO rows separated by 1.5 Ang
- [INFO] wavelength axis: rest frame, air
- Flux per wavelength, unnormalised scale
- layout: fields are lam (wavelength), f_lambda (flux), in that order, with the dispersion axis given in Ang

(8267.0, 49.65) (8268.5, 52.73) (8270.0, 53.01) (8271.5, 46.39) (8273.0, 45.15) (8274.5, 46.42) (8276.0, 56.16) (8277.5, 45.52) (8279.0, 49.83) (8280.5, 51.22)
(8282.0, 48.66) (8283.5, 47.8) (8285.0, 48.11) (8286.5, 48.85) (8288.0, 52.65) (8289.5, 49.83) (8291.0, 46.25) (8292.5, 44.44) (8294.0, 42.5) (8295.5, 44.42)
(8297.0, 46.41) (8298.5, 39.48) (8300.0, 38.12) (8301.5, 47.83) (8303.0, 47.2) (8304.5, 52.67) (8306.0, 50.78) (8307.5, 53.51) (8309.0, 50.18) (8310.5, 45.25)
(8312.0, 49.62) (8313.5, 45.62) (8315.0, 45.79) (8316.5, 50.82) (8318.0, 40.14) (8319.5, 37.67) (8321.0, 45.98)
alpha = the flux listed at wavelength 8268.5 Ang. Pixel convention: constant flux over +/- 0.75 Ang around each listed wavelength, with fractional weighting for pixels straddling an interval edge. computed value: 52.73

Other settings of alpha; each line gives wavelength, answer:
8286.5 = 48.85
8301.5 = 47.83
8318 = 40.14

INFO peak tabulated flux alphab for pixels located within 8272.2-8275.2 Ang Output 46.42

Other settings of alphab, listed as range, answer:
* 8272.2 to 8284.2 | 56.16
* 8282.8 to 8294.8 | 52.65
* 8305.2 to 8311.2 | 53.51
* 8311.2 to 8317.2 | 50.82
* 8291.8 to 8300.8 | 46.41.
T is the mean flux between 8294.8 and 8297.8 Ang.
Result 45.3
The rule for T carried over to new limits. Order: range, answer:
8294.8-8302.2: 43.2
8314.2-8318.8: 45.5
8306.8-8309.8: 51.7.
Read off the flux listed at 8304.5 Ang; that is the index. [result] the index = 52.67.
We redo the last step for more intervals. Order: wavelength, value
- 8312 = 49.62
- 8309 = 50.18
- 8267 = 49.65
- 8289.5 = 49.83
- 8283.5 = 47.8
